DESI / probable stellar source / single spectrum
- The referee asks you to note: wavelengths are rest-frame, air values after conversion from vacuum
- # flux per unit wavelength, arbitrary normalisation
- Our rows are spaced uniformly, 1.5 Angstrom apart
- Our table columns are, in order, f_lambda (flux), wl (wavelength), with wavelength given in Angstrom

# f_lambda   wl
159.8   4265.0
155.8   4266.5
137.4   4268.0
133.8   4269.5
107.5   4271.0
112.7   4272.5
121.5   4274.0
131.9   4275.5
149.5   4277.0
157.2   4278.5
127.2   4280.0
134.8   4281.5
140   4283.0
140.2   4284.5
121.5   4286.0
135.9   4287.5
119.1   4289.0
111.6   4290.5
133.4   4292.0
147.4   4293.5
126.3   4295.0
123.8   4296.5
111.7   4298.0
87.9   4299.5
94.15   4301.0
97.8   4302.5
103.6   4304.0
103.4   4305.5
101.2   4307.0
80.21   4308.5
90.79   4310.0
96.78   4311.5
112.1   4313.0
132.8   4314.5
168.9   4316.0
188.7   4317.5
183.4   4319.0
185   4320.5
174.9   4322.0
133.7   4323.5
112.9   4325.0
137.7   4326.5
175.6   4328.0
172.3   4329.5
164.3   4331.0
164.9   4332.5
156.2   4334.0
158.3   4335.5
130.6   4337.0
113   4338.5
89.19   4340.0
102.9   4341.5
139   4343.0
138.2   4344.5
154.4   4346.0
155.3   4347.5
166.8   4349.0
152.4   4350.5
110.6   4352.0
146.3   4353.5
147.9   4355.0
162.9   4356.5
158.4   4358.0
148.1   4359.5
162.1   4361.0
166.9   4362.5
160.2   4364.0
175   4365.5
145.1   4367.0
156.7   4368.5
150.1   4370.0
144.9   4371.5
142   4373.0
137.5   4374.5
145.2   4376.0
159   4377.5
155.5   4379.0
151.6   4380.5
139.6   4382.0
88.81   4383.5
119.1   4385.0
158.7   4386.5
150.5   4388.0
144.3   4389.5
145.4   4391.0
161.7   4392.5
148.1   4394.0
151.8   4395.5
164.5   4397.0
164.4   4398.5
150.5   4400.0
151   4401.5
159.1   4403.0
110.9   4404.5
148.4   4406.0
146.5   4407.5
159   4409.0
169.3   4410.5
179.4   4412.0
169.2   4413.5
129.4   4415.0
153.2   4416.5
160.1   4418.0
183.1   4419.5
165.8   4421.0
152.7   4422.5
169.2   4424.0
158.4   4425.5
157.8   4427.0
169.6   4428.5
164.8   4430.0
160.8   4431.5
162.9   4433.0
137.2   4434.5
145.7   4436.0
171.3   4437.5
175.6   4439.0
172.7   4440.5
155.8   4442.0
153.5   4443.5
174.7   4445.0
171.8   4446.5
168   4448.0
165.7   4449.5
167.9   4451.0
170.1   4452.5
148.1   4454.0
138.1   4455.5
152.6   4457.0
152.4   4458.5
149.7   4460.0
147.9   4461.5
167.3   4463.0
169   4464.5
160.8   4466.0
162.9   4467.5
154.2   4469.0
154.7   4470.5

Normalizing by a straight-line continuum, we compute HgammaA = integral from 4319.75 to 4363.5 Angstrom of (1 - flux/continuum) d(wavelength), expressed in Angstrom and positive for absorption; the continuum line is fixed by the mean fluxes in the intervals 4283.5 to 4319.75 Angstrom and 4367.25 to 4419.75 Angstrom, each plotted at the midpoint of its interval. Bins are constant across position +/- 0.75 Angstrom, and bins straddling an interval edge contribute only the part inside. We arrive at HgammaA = -4.6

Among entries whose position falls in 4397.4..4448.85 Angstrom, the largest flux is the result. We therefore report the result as 183.1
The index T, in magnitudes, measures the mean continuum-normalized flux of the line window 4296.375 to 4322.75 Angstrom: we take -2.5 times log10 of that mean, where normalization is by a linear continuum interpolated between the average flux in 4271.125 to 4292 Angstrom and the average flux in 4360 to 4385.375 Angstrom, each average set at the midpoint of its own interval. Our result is 0.097 mag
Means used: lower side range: 130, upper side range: 147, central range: 124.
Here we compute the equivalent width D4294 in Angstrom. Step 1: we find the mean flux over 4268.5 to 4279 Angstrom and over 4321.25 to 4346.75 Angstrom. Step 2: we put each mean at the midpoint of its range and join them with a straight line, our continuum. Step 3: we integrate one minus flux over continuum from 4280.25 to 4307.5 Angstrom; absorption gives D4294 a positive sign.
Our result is 3.1 Angstrom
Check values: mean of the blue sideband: 130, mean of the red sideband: 142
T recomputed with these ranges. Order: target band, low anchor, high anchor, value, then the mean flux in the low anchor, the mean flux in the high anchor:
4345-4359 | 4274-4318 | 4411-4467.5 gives -0.10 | 123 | 161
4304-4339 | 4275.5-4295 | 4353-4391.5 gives 0.00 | 134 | 149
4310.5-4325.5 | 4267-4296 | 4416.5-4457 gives -0.08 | 131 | 162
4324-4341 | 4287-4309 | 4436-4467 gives -0.16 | 112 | 161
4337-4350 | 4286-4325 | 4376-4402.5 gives 0.02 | 125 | 147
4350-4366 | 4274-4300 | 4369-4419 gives -0.08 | 130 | 149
